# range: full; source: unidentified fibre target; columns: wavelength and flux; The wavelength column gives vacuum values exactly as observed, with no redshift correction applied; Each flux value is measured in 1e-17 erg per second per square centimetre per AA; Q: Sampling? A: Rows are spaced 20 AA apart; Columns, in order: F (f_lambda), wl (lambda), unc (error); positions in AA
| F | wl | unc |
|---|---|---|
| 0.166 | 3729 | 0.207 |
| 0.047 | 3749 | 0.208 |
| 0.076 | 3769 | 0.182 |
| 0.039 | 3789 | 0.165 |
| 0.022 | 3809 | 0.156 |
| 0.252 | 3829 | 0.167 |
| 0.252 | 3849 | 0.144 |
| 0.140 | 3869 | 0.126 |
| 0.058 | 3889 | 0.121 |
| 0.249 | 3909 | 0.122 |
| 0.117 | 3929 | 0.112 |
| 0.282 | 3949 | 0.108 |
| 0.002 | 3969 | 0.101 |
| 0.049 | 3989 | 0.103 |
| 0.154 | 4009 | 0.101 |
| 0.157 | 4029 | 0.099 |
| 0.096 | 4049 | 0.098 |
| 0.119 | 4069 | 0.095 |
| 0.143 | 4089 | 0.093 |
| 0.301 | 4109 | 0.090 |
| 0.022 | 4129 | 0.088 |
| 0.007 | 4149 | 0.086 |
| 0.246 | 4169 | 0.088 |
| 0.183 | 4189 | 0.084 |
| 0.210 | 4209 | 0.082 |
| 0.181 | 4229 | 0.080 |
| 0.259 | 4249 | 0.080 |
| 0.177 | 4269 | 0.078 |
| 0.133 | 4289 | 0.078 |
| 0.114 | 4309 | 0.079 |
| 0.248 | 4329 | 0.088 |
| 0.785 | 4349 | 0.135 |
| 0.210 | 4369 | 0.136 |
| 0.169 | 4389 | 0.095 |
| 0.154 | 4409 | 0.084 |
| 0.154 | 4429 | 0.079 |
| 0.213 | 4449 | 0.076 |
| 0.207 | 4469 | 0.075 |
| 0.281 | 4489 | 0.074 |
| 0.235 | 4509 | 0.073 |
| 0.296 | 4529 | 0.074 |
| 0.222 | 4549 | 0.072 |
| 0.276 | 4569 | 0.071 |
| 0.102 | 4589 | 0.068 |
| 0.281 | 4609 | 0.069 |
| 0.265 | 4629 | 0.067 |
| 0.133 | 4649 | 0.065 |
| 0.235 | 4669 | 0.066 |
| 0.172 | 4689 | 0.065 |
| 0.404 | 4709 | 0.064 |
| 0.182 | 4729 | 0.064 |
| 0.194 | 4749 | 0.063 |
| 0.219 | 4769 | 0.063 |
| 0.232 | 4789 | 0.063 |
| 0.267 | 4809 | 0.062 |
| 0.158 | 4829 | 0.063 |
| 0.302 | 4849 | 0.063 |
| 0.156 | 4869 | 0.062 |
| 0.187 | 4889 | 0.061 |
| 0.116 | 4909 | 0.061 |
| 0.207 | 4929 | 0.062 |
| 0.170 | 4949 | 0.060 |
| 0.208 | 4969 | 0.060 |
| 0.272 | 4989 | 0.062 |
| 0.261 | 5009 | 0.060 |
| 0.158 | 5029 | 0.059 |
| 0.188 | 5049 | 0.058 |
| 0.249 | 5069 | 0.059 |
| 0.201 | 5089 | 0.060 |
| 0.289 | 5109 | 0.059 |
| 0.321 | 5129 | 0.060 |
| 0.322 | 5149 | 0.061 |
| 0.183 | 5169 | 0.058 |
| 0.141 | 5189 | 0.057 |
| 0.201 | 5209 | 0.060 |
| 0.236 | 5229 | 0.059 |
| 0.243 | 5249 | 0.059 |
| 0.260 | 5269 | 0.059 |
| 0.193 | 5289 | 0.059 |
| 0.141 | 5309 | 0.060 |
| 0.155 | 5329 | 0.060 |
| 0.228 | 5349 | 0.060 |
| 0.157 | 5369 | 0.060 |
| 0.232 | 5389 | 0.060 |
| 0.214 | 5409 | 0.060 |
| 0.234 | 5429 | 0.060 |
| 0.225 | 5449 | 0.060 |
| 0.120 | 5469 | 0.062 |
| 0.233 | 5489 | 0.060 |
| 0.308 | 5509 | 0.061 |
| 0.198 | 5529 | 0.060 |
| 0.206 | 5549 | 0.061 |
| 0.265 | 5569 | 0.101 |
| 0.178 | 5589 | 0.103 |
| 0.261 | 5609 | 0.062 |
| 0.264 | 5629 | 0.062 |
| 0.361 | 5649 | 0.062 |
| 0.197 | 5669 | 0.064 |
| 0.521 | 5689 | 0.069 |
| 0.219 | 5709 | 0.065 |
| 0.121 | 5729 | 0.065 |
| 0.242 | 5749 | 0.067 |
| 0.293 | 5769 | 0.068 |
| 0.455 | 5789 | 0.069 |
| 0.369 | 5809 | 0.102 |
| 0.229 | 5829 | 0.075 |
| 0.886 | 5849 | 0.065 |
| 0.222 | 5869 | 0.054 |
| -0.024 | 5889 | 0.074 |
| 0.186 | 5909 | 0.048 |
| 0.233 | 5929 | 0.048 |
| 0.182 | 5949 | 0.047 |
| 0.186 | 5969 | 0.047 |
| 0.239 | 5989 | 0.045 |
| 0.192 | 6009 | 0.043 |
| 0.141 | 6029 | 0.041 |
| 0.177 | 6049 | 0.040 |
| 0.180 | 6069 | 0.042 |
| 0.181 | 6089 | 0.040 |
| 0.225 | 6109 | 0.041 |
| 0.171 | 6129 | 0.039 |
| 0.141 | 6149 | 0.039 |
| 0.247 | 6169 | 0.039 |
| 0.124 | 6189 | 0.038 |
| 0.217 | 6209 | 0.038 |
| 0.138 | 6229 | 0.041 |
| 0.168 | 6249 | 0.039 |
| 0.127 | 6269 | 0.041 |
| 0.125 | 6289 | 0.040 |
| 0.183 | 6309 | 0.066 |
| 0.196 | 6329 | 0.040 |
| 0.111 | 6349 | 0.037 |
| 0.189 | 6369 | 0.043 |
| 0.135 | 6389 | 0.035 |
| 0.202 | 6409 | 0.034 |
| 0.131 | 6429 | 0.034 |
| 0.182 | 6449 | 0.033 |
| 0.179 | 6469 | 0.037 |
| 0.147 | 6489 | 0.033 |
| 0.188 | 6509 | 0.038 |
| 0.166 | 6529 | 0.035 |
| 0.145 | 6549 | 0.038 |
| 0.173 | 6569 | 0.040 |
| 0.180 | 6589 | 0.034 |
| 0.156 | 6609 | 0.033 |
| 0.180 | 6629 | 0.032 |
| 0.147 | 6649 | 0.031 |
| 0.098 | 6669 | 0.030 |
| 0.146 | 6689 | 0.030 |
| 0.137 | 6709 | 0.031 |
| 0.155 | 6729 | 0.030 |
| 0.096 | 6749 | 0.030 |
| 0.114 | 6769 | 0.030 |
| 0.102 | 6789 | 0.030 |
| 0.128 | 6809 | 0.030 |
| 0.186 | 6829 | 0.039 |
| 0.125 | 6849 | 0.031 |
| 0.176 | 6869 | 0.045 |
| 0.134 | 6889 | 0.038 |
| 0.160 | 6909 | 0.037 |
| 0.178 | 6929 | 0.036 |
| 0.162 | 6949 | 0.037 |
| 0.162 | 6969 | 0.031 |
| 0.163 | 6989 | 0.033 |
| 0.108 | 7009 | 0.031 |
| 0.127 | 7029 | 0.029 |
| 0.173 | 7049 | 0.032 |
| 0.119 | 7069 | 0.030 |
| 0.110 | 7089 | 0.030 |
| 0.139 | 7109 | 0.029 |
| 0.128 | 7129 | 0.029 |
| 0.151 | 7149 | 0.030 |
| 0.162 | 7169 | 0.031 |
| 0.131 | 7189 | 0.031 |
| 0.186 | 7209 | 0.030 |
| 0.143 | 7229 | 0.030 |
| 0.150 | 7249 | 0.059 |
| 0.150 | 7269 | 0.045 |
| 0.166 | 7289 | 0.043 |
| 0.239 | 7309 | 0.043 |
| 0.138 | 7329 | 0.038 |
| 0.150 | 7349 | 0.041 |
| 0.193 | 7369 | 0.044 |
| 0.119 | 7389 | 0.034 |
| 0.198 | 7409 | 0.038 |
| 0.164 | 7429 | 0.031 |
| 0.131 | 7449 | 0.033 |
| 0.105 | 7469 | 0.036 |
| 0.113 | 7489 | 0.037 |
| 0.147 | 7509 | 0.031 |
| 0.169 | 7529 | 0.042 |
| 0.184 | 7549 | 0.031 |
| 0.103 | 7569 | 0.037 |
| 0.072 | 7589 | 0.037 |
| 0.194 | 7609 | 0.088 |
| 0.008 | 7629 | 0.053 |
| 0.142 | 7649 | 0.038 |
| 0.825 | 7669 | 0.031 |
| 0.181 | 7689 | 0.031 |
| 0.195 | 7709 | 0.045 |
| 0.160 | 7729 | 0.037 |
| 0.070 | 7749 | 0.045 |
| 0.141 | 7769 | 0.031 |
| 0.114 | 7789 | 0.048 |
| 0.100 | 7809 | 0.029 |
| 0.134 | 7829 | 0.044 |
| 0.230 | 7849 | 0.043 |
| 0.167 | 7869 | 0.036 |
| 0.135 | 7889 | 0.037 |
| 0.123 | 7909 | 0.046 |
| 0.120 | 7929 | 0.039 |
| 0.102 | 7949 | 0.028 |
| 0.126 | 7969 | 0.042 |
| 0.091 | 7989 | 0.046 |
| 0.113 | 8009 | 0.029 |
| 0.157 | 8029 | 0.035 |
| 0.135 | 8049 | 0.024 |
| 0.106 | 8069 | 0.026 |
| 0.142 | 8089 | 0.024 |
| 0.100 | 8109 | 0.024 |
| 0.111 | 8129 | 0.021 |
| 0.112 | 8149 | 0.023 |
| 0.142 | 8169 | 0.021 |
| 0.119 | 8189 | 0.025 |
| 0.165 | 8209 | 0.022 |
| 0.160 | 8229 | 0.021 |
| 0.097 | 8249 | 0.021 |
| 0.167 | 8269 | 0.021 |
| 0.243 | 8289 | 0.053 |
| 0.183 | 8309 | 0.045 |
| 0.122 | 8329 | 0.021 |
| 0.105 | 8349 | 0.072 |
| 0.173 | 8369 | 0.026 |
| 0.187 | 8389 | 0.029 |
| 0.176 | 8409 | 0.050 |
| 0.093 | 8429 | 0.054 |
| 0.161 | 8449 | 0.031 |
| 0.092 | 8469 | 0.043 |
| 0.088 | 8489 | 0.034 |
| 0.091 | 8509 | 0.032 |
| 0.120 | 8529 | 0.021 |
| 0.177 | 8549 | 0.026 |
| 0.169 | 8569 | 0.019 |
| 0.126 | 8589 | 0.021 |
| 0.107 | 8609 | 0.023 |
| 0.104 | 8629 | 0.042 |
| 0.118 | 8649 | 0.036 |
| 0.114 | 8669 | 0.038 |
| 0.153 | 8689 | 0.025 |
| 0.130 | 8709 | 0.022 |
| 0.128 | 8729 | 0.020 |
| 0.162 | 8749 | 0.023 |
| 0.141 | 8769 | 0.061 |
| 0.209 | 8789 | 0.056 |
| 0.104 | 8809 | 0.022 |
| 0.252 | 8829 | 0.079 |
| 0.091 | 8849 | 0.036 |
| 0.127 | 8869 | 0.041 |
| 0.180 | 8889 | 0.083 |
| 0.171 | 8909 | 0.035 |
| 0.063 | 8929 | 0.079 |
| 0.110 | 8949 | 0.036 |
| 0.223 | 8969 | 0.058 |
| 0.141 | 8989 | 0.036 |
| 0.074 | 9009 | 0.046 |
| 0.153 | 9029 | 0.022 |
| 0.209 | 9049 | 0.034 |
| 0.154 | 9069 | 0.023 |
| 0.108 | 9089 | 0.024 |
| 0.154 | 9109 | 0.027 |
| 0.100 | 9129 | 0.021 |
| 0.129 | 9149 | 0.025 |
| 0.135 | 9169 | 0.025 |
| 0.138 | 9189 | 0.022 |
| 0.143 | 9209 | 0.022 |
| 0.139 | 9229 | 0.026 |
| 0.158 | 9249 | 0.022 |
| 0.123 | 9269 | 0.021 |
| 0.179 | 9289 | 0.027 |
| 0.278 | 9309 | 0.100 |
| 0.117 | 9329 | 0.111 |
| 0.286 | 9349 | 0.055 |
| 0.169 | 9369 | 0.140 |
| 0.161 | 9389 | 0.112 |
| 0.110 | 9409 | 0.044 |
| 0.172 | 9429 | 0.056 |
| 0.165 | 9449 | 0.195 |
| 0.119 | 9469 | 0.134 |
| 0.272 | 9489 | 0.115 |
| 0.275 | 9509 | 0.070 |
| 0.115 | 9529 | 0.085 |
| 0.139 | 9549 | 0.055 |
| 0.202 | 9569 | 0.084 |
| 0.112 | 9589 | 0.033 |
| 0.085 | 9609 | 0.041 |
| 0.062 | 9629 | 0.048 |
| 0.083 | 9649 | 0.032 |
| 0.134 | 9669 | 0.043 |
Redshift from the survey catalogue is 0.168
